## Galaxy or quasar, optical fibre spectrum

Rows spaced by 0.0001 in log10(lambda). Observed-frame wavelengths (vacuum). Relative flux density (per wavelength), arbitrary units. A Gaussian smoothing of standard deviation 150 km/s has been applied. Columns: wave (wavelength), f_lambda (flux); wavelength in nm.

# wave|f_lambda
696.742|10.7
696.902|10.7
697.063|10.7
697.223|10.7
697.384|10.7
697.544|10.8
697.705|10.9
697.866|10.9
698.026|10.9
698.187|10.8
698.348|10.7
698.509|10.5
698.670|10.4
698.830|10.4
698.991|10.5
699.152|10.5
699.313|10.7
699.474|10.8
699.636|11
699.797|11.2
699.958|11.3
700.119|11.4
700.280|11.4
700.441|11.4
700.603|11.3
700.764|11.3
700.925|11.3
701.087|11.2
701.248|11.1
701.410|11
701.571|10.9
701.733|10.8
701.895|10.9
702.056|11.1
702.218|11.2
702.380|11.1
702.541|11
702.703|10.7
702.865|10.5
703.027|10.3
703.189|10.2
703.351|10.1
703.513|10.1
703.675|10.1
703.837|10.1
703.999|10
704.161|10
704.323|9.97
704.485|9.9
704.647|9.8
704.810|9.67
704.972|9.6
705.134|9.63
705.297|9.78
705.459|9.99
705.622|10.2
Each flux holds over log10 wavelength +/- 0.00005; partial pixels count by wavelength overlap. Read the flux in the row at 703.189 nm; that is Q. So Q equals 10.2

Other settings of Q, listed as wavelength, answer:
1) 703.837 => 10.1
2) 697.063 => 10.7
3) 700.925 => 11.3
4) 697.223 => 10.7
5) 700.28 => 11.4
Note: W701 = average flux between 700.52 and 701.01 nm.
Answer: 11.3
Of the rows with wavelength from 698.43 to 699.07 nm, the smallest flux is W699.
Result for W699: 10.4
